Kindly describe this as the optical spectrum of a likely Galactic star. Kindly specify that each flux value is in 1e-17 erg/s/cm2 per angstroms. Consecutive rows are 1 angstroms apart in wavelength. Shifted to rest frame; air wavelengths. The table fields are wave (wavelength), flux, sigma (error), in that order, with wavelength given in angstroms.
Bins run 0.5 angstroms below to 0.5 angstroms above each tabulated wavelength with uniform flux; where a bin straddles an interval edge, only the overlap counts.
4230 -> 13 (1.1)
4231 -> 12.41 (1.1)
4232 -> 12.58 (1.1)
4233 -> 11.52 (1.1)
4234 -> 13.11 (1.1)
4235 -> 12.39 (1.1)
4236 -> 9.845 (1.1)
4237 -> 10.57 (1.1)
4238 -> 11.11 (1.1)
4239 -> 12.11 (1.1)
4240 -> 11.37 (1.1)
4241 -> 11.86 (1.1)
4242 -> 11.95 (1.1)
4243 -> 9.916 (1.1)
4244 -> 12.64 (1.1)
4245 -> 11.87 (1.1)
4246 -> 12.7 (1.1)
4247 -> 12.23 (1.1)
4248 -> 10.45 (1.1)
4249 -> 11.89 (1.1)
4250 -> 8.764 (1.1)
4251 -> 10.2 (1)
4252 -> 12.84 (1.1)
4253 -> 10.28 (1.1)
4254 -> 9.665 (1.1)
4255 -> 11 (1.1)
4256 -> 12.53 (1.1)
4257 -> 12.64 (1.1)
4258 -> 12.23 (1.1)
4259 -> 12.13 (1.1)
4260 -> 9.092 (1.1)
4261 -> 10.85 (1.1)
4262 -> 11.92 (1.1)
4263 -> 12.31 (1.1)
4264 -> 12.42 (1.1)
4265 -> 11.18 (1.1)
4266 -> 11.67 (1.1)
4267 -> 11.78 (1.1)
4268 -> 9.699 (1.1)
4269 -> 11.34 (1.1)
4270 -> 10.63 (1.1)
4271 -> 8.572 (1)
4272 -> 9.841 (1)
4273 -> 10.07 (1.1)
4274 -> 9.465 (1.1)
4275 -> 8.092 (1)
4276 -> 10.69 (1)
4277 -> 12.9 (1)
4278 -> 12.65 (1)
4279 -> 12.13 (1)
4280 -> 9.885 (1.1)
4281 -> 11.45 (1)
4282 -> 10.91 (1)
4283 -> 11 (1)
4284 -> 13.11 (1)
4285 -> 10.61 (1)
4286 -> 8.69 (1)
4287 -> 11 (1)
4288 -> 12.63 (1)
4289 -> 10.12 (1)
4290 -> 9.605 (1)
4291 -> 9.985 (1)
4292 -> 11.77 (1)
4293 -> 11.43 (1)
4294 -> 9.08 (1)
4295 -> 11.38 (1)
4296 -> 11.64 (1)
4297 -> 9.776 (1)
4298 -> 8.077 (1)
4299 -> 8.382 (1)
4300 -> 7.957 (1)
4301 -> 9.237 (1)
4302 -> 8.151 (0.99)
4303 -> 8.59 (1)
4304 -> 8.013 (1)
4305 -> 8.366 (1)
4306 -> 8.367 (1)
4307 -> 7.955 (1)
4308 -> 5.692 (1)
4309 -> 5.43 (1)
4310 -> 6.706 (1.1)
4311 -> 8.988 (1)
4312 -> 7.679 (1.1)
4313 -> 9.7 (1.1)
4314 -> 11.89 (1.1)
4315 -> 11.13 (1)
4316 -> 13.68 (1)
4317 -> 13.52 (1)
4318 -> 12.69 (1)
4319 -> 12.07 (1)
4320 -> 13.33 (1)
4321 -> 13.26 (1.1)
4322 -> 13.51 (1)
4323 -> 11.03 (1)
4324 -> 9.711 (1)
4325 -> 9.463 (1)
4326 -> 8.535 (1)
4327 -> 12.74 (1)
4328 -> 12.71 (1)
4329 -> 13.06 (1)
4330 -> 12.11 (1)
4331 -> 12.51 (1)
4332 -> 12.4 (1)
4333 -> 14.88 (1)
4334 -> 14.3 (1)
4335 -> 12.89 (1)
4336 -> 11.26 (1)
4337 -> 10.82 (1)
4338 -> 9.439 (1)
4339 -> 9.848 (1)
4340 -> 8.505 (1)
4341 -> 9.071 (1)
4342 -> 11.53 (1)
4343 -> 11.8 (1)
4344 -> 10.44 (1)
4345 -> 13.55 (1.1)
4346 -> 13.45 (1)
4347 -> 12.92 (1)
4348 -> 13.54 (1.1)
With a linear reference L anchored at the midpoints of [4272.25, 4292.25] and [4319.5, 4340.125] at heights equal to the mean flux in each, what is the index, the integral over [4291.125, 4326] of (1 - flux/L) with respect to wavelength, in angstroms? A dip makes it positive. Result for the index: 4.5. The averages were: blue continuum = 10.8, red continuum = 11.8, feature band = 9.91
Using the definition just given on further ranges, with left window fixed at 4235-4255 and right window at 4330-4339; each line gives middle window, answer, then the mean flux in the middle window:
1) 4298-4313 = 5.0 angstroms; 7.89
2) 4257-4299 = 2.7 angstroms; 10.8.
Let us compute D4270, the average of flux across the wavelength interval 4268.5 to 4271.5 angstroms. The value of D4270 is 10.2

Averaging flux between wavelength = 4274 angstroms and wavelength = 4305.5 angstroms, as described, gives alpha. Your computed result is 10.2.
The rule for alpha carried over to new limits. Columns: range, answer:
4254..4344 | 10.7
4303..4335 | 10.8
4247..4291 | 11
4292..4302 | 9.69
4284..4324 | 10.1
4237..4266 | 11.4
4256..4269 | 11.5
